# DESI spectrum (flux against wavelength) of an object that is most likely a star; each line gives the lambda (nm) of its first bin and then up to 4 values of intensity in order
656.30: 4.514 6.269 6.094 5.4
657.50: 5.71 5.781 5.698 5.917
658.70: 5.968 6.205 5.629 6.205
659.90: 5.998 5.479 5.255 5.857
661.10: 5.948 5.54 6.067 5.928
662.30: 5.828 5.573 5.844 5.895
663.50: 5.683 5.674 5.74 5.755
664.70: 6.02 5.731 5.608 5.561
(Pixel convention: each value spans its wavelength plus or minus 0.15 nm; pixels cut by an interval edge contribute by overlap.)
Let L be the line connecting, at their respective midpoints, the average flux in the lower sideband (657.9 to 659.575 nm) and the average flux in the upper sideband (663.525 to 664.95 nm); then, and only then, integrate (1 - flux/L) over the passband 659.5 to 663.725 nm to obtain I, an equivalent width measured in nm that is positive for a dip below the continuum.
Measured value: 0.040 nm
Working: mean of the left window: 5.9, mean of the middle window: 5.79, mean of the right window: 5.78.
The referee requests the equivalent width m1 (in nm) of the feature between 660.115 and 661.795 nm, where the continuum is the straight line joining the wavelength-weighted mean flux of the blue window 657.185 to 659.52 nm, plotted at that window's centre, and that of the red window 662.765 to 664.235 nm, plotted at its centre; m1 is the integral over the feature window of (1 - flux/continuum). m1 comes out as 0.03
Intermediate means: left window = 5.82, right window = 5.77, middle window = 5.69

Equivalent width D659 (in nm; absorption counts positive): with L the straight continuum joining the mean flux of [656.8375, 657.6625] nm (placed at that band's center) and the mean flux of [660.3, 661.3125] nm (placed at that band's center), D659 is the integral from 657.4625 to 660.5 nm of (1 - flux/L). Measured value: -0.08 nm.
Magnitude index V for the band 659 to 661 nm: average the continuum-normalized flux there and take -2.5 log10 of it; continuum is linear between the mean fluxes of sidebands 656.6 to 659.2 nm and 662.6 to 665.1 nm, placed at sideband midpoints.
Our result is 0.01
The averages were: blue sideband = 5.87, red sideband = 5.78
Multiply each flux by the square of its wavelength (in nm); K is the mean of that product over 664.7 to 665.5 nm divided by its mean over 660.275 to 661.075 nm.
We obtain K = 1.03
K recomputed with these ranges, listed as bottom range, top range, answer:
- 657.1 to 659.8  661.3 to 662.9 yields 1.00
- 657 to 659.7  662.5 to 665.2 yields 1.01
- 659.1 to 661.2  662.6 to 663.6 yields 1.01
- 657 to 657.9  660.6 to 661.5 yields 1.03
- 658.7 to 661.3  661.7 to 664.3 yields 1.00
